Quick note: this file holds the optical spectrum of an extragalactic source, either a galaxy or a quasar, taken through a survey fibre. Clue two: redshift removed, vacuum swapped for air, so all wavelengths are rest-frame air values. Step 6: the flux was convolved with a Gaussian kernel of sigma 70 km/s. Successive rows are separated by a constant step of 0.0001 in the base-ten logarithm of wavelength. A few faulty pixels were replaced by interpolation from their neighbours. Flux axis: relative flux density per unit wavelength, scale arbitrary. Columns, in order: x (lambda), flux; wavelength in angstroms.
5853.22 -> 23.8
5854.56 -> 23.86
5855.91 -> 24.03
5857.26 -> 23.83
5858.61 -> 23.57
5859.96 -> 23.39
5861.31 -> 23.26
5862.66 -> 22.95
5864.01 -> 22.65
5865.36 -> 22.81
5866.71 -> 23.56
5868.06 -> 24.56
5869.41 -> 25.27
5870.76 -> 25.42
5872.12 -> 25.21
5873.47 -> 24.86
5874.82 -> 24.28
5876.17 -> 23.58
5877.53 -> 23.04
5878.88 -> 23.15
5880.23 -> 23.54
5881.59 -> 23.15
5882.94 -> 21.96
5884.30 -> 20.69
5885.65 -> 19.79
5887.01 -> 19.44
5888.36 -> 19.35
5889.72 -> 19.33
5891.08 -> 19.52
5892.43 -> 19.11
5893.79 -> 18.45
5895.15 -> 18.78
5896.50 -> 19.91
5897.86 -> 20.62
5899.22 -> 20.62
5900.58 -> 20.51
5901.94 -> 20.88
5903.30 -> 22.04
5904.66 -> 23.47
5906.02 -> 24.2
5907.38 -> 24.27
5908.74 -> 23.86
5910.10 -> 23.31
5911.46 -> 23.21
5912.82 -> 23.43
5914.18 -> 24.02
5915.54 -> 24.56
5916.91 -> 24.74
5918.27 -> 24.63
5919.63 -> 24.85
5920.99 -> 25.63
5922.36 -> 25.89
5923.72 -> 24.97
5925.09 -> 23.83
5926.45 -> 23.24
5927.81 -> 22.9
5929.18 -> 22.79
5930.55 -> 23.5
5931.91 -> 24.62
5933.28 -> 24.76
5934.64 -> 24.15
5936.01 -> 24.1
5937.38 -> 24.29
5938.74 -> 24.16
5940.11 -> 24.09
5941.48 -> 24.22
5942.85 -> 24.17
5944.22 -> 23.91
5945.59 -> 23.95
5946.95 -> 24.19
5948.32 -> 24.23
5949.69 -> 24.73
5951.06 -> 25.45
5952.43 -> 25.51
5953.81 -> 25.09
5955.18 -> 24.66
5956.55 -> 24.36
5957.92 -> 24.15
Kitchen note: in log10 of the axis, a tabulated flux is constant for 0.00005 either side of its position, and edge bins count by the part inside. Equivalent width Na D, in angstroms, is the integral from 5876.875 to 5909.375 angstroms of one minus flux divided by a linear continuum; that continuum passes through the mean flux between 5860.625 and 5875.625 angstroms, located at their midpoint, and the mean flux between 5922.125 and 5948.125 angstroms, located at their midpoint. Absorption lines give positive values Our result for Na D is 3.84 angstroms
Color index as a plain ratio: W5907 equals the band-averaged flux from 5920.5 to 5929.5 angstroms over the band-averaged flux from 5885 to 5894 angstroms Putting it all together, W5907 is 1.25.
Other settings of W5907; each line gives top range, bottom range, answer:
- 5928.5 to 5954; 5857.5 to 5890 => 1.06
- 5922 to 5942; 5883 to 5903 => 1.21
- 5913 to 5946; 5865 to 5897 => 1.10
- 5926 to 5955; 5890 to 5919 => 1.10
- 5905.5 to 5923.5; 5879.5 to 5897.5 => 1.20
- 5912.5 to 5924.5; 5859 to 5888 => 1.07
